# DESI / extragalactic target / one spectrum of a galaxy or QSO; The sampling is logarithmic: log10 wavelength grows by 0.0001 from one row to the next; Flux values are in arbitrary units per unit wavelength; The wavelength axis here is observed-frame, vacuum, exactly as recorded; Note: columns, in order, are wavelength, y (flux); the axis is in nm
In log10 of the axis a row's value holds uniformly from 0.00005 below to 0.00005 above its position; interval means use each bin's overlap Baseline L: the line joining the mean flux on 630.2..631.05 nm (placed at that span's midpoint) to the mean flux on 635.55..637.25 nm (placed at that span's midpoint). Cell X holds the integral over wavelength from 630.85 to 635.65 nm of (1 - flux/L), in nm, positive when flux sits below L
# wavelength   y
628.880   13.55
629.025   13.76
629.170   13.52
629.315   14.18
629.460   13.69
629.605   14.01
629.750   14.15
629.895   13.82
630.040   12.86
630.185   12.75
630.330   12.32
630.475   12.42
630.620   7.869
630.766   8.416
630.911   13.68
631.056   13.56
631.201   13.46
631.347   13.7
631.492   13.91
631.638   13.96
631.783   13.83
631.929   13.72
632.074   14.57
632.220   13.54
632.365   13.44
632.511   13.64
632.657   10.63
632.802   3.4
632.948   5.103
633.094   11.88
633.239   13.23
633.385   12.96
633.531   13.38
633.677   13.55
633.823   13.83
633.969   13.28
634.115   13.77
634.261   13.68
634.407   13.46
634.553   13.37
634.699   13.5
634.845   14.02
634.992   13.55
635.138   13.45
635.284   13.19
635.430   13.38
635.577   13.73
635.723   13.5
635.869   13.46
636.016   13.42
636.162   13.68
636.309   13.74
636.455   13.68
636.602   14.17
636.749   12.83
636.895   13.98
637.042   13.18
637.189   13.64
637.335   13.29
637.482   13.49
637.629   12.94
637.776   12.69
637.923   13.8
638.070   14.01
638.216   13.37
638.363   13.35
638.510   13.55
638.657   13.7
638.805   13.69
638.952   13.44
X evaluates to -0.23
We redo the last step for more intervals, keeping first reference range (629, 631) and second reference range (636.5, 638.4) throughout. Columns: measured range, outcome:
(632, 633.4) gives 0.19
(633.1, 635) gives -0.05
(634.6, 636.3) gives -0.04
